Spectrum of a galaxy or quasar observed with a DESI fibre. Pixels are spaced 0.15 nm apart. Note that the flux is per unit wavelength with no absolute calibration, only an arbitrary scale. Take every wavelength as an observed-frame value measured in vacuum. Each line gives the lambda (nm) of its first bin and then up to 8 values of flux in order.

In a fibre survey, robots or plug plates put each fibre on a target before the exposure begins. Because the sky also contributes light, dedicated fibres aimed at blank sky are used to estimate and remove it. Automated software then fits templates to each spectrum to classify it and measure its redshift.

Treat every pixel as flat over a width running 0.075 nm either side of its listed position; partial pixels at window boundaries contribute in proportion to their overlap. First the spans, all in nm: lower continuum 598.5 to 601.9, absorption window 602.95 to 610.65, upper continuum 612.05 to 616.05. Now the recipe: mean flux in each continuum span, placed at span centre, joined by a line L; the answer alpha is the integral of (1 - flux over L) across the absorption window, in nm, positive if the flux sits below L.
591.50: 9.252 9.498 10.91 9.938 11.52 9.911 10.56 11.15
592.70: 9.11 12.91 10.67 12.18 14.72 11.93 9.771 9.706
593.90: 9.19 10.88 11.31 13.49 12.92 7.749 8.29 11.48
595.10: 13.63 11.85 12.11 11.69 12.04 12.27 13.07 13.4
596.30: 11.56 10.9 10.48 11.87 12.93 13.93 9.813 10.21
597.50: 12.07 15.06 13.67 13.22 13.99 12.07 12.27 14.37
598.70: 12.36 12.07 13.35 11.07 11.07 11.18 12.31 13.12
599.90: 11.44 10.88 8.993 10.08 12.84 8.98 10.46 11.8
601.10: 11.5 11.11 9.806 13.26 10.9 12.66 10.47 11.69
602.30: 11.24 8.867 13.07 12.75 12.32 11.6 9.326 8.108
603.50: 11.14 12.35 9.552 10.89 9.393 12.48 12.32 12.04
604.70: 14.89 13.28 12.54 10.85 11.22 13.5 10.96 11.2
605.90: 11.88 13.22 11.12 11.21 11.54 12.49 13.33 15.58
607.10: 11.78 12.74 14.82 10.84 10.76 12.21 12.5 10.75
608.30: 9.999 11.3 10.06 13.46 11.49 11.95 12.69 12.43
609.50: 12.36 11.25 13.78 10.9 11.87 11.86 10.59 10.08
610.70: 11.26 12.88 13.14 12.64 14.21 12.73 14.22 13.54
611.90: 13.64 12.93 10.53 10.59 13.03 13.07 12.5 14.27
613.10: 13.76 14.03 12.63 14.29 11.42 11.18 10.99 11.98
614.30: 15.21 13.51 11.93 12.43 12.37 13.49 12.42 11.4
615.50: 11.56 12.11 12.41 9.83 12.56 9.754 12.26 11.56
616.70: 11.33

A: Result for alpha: 0.12 nm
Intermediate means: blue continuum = 11.5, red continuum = 12.4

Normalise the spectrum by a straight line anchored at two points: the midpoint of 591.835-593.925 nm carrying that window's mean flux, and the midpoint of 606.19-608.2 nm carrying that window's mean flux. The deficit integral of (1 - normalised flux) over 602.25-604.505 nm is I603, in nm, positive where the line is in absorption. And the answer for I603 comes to 0.17 nm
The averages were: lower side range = 11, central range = 11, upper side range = 12.3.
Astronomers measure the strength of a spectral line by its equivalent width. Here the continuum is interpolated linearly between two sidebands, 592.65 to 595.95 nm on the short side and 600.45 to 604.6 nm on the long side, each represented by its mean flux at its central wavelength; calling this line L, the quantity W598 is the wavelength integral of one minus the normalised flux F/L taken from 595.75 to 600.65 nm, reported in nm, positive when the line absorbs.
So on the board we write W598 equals -0.34 nm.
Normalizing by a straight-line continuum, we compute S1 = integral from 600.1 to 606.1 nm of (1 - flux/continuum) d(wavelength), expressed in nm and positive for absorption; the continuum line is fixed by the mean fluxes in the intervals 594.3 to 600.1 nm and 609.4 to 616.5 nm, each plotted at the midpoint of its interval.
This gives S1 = 0.40 nm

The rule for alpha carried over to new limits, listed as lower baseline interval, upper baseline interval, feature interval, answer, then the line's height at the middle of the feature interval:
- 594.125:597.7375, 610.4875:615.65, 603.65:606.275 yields 0.09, 12.3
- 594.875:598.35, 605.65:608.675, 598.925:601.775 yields 0.22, 12.2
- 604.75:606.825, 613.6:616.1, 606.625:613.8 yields -0.17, 12.1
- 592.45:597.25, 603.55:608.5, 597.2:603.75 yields 0.07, 11.8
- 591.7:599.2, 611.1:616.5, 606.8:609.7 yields 0.05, 12.3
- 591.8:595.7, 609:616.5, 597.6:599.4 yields -0.21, 11.5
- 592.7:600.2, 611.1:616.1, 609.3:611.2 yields 0.09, 12.5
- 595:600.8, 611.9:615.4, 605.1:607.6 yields 0.02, 12.4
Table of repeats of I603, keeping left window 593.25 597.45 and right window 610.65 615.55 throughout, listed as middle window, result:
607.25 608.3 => 0.041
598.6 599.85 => -0.033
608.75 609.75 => 0.023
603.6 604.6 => 0.072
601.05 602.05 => 0.045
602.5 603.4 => 0.062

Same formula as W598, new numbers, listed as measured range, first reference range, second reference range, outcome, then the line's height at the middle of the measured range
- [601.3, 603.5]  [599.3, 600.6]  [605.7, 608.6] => 0.07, 11.5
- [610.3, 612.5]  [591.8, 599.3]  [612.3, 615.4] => 0.04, 12.6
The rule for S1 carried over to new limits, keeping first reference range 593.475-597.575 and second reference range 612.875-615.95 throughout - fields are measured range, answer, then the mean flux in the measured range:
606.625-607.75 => -0.06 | 12.9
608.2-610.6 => 0.13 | 11.6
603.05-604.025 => 0.13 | 10.3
